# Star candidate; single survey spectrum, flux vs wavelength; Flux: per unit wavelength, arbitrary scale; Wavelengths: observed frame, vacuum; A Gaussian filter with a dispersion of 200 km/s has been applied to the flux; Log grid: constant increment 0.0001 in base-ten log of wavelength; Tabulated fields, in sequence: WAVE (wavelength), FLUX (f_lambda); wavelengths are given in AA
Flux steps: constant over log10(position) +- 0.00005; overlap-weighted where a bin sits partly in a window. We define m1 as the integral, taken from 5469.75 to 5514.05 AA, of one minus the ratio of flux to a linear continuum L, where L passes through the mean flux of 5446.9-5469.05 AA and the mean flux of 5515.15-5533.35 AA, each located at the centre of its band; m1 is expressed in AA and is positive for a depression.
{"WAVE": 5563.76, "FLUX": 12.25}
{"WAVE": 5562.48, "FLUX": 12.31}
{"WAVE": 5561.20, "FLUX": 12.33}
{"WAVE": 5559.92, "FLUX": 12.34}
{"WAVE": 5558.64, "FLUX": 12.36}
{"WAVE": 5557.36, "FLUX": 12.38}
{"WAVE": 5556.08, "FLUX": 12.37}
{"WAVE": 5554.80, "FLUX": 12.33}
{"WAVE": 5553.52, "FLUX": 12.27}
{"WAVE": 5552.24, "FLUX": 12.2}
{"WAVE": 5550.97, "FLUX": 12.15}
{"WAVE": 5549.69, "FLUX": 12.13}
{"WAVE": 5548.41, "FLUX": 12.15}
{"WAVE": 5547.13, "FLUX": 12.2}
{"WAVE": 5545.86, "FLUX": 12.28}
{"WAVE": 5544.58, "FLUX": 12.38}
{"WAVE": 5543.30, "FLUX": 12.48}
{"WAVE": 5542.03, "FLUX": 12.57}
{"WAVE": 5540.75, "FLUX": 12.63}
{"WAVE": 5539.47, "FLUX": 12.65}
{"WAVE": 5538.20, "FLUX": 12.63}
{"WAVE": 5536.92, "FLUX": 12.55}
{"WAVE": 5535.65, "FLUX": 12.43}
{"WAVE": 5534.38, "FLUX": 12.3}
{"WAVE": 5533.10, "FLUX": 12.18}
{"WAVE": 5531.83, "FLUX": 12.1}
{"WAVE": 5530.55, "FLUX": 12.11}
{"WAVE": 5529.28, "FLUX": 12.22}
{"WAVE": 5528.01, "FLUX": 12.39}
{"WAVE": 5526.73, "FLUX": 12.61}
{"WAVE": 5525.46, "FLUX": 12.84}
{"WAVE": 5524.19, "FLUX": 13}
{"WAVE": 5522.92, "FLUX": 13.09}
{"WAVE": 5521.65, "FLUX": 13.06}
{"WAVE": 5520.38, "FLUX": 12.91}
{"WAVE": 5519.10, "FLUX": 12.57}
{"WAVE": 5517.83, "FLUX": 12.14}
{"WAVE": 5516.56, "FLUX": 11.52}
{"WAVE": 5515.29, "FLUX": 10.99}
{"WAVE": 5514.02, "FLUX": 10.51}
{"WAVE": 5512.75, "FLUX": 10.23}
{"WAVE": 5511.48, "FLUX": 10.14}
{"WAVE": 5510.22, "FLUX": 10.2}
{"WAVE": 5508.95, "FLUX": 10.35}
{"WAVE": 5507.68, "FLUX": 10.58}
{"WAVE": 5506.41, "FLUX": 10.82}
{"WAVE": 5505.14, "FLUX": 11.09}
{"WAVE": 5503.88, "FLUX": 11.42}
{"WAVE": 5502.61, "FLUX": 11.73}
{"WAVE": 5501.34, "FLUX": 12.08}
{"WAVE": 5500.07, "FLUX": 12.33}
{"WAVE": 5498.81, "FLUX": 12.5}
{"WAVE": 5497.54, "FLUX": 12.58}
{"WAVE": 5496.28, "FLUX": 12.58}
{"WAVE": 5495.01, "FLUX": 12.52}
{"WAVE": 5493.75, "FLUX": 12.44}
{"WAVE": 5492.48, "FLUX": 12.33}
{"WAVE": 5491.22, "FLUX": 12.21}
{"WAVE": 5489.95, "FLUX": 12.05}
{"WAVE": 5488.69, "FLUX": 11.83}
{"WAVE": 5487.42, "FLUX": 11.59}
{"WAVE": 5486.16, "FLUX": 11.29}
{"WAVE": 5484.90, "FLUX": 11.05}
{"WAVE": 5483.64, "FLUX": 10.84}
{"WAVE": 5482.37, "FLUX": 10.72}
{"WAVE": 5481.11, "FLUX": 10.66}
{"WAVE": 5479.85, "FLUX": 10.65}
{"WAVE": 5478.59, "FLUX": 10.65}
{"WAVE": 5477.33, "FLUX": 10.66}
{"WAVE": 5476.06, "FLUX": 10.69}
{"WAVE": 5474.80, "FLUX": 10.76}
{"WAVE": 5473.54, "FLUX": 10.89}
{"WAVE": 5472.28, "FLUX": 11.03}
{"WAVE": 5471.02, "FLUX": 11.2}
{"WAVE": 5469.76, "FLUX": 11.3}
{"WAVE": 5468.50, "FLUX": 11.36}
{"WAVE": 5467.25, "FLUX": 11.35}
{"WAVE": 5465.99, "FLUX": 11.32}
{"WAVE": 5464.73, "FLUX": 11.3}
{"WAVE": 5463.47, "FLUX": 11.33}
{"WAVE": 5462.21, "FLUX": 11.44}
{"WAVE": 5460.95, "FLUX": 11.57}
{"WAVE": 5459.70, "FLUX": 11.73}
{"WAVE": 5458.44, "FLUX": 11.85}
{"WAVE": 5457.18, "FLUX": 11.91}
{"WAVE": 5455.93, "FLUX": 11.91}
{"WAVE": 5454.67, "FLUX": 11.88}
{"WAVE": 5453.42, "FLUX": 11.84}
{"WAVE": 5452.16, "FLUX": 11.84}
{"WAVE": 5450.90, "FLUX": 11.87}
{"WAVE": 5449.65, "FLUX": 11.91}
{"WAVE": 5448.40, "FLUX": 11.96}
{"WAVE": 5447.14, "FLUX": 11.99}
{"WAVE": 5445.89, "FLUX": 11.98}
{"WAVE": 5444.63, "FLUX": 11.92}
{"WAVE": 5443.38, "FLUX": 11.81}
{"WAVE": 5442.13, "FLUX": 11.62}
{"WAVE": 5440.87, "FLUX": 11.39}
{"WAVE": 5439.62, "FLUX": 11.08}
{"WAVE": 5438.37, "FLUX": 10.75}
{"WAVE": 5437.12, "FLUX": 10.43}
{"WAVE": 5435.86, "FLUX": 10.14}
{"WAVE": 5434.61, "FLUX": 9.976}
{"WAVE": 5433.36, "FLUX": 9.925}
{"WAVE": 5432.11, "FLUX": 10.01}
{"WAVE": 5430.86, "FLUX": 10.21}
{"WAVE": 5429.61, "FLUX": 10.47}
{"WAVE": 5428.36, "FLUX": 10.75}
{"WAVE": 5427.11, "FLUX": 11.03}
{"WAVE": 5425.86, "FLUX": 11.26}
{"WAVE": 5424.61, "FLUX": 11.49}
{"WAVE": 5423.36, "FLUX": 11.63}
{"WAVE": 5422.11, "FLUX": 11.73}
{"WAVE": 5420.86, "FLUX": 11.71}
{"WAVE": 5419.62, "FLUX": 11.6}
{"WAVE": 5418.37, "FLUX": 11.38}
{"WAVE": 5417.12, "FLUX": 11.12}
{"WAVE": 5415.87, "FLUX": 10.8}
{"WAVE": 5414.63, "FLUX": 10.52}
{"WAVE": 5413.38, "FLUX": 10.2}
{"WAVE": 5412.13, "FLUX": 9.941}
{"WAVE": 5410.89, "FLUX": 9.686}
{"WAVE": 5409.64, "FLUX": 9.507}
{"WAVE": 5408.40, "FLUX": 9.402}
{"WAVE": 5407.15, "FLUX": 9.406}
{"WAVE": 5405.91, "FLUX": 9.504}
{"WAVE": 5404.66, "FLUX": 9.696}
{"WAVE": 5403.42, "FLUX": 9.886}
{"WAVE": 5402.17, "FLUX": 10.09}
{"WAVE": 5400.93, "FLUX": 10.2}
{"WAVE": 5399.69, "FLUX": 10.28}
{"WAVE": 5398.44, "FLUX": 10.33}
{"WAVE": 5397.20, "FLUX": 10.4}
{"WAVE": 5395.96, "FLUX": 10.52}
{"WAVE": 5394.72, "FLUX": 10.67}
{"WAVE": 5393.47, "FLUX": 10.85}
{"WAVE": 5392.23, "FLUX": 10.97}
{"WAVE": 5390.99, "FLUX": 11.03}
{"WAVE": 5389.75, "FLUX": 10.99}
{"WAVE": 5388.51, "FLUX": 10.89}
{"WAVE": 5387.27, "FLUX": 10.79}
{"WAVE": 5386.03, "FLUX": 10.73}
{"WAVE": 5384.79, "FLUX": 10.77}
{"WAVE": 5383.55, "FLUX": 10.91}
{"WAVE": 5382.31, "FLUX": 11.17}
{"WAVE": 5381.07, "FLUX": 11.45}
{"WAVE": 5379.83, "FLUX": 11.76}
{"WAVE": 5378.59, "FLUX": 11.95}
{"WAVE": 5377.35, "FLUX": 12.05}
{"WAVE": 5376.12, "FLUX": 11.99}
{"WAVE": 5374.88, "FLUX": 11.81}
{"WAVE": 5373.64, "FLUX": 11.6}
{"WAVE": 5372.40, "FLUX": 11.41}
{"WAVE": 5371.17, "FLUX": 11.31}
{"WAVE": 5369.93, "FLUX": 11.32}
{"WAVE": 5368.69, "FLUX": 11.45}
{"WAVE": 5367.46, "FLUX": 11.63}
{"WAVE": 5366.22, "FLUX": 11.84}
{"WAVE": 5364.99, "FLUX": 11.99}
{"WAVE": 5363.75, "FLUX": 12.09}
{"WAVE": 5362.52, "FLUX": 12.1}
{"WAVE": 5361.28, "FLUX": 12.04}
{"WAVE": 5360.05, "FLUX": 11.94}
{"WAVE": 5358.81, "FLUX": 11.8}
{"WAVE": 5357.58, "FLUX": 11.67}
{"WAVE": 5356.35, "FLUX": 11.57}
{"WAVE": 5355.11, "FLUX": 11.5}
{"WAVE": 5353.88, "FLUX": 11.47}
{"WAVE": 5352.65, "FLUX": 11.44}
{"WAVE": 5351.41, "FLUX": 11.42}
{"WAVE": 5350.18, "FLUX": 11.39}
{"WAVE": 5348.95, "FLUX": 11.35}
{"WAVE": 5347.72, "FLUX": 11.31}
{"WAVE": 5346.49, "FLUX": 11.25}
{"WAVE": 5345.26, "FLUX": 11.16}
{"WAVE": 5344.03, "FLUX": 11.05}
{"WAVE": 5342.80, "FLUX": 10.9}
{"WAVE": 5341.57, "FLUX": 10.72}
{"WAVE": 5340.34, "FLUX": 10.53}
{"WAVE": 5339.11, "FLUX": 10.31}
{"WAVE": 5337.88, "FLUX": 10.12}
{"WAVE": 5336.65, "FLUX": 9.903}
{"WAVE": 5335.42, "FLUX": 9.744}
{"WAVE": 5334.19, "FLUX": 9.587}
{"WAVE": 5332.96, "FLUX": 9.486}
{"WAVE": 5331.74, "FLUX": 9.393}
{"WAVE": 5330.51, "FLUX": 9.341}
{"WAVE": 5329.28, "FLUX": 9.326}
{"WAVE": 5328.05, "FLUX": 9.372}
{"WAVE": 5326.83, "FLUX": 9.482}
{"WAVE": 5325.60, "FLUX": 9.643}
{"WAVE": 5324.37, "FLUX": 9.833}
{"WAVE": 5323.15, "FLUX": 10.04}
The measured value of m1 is 2.8 AA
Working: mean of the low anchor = 11.7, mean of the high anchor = 12.4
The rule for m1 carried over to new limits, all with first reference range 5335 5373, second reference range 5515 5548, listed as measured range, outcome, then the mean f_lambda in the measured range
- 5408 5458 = 3.1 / 11.1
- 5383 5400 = 1.2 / 10.7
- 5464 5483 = 1.7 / 11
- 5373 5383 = -0.2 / 11.7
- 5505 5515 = 1.5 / 10.5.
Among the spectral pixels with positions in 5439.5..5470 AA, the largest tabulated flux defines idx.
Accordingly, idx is 11.99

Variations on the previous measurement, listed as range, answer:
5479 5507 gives 12.58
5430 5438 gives 10.43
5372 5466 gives 12.05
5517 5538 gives 13.09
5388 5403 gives 11.03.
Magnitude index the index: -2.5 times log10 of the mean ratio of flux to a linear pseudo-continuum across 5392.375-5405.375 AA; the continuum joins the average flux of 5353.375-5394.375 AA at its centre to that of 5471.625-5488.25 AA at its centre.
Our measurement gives 0.10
